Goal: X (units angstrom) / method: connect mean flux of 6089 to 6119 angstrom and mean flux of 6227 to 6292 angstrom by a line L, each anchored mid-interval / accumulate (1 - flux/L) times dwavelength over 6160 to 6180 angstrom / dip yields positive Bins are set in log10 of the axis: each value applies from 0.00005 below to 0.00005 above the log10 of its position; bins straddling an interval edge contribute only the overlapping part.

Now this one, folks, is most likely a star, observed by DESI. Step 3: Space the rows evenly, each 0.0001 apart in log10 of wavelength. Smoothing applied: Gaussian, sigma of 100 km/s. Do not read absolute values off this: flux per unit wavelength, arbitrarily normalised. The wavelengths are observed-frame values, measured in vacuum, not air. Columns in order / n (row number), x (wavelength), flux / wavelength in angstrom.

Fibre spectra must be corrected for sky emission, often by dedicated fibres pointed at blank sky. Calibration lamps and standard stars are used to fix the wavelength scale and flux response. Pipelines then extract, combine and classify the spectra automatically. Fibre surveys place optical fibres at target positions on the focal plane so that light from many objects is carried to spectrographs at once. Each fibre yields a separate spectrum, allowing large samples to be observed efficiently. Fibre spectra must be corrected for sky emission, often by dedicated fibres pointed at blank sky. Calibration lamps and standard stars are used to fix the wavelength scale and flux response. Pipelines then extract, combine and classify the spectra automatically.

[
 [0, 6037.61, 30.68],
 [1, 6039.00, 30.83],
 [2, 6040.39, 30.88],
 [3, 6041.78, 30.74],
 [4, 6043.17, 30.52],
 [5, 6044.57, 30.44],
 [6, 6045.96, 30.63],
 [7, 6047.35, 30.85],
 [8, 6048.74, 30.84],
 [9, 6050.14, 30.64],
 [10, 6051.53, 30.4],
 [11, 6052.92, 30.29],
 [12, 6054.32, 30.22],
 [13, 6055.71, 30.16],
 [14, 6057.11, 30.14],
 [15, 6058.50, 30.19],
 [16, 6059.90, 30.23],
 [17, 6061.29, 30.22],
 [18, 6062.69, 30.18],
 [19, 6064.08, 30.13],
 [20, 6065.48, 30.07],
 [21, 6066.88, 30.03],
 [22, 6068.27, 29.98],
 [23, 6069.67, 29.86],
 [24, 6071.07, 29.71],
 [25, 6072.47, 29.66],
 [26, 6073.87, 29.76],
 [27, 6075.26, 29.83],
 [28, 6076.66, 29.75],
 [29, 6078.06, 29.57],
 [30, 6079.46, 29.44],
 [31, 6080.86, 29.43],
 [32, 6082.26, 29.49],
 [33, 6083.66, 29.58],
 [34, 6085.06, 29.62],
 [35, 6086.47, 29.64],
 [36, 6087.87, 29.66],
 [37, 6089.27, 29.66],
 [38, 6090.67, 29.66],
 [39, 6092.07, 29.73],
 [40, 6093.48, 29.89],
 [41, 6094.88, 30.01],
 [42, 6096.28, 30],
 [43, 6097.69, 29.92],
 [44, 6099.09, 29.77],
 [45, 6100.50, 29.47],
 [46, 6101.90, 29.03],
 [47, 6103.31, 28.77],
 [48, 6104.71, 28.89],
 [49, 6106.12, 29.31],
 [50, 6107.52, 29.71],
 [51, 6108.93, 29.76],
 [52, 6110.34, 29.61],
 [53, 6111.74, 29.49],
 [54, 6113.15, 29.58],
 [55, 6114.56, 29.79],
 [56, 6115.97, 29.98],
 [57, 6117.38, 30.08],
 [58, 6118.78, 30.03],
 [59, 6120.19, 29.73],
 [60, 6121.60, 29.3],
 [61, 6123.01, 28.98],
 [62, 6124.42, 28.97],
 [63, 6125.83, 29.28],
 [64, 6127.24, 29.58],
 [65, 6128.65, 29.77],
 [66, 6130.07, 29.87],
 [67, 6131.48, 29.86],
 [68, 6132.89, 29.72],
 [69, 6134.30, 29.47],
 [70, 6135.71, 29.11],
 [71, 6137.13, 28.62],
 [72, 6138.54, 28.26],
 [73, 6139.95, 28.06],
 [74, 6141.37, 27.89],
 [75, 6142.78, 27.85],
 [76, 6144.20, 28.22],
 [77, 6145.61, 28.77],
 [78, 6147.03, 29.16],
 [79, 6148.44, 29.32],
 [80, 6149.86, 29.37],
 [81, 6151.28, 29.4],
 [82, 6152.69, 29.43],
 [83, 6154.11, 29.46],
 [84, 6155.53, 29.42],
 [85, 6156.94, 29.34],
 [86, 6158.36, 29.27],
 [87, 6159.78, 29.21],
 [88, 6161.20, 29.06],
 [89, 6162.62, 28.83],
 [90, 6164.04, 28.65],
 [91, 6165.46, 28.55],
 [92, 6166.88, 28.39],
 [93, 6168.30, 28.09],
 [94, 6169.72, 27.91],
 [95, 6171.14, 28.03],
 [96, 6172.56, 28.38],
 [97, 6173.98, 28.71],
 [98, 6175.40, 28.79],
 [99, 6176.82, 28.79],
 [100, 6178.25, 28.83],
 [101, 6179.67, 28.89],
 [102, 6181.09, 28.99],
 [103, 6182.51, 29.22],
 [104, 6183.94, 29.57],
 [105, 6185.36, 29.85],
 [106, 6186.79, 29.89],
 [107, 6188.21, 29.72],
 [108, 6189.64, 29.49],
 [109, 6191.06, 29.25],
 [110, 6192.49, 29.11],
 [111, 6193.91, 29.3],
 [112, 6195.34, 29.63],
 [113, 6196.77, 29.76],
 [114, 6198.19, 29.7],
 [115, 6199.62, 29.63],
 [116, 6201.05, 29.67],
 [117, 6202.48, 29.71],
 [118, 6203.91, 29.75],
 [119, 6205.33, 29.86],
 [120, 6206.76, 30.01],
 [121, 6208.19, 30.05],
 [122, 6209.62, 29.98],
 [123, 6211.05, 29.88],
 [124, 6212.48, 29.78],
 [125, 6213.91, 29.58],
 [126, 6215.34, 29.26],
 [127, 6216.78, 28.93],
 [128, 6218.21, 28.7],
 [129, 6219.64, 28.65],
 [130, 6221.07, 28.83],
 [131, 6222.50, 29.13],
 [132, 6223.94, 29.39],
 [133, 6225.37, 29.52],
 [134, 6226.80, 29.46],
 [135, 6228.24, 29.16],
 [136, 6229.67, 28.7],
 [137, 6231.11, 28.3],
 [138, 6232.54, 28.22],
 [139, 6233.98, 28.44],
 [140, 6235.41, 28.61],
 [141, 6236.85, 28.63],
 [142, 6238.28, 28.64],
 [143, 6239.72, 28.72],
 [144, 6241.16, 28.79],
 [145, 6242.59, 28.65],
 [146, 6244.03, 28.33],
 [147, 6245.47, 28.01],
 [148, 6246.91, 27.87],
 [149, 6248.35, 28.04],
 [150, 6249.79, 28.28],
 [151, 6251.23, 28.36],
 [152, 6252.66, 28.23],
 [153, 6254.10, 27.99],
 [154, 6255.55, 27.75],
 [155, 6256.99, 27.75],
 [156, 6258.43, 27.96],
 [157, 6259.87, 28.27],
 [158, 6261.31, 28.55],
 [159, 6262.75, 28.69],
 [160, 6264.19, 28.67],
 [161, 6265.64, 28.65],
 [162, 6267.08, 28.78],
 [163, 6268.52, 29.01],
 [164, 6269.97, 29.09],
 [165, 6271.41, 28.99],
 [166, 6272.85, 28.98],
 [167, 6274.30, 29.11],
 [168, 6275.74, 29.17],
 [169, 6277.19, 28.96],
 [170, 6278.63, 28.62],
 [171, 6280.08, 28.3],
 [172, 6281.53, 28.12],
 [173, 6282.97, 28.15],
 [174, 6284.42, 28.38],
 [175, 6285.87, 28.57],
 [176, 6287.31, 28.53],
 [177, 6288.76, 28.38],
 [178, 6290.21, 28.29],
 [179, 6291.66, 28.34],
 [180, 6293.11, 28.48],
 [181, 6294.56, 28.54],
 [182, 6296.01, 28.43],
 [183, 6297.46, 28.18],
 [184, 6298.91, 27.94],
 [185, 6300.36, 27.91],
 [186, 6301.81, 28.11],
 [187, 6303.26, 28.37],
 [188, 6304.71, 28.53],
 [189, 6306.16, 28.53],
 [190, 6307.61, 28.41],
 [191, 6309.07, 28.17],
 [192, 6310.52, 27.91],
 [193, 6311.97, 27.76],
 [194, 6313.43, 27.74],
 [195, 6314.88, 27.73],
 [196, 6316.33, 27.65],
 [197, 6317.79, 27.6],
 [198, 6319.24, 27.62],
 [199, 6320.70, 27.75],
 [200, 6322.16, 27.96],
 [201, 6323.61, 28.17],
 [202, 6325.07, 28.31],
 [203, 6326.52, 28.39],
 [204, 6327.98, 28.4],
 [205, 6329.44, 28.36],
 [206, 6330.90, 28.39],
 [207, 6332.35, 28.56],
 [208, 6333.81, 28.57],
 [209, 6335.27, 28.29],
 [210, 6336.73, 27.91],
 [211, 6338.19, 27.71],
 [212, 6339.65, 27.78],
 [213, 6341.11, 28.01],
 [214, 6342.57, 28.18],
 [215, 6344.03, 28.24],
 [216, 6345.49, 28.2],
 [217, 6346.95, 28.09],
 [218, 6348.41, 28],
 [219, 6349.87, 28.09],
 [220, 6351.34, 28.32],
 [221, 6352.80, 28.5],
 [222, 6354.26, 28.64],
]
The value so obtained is 0.40 angstrom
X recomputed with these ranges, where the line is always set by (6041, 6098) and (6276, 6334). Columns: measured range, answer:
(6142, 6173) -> 0.6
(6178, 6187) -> 0.0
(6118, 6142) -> 0.3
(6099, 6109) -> 0.2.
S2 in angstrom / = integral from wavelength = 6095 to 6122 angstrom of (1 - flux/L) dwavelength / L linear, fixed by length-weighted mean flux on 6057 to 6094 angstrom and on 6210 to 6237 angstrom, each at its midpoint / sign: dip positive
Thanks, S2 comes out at 0.0 angstrom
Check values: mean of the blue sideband 29.8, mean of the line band 29.6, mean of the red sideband 29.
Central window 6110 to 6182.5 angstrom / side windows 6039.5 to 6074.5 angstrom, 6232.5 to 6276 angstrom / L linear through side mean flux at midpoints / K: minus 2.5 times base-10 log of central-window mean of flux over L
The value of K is 0.01 mag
